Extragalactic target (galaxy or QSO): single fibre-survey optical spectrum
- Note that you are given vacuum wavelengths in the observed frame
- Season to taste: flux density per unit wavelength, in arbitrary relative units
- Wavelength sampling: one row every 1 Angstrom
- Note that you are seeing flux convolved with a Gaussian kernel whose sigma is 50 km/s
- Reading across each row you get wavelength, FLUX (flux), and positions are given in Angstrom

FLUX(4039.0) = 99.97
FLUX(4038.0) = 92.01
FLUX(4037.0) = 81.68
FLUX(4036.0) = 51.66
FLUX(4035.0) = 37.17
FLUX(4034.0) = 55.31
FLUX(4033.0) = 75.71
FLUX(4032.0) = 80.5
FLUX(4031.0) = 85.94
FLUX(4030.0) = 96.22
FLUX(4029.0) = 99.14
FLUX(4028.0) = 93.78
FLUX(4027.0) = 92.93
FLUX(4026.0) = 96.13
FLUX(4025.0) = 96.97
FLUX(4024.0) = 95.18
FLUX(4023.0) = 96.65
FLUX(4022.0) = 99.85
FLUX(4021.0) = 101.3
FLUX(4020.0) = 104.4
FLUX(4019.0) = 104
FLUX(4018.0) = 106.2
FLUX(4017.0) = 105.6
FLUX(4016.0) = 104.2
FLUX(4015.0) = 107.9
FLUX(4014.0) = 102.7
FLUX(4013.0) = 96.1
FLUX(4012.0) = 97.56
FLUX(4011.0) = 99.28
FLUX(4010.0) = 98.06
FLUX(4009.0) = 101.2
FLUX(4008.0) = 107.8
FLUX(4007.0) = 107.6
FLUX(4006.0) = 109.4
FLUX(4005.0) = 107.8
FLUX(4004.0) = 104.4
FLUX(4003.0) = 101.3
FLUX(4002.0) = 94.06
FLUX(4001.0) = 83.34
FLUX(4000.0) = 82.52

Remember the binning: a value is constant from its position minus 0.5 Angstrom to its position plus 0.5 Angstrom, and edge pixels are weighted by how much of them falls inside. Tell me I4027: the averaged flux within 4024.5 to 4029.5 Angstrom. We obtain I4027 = 95.8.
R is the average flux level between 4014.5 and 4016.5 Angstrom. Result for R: 106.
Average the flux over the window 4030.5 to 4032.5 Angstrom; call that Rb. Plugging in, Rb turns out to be 83.2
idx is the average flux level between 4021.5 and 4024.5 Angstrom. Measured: 97.2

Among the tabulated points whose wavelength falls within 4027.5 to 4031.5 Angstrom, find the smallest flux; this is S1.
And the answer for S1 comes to 85.94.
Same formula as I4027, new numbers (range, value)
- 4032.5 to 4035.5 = 56.1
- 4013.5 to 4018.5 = 105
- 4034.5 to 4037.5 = 56.8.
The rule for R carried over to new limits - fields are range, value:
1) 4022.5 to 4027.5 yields 95.6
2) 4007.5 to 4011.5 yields 102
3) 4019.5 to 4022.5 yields 102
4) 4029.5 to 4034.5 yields 78.7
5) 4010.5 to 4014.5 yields 98.9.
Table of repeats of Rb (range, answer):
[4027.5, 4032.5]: 91.1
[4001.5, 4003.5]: 97.7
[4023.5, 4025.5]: 96.1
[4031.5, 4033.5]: 78.1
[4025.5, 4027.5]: 94.5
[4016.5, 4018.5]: 106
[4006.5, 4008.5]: 108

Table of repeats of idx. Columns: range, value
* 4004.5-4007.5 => 108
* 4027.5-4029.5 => 96.5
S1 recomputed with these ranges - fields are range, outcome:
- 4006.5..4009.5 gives 101.2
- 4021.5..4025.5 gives 95.18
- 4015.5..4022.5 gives 99.85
